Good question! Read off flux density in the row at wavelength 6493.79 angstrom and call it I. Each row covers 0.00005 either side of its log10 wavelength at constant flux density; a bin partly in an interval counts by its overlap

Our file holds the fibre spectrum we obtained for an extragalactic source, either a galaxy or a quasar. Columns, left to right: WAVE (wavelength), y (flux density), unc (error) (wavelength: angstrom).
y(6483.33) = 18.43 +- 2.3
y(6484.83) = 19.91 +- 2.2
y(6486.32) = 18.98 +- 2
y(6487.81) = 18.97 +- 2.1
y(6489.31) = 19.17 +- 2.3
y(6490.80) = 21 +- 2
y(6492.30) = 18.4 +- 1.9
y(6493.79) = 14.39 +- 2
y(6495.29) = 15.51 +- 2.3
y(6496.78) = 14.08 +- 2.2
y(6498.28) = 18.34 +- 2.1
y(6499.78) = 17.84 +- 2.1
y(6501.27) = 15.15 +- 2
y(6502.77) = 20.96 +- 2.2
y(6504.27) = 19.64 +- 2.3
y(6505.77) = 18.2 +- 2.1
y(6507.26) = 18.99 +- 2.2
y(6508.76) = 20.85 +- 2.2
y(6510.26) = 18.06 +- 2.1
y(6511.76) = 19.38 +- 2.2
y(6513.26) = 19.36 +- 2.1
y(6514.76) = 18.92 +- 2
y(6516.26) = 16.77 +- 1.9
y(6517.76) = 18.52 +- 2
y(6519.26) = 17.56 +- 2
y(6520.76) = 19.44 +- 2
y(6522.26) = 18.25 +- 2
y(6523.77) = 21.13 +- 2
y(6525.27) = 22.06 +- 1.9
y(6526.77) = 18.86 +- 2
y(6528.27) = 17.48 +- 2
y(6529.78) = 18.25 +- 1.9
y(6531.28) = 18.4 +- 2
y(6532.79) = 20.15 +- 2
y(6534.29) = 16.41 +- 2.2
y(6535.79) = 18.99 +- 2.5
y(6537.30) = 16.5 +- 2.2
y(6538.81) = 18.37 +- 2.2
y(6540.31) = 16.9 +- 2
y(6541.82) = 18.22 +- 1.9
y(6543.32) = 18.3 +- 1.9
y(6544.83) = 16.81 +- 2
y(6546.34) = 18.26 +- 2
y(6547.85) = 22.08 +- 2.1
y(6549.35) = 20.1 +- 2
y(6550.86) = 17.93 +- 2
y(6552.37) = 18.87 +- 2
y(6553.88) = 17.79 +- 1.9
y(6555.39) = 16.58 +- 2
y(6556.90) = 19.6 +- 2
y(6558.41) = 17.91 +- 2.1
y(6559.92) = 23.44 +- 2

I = 14.39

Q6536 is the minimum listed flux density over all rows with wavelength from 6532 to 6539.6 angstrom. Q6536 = 16.41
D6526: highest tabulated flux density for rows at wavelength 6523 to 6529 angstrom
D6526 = 22.06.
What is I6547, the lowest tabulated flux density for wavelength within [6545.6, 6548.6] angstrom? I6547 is 18.26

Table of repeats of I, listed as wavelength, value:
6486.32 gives 18.98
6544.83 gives 16.81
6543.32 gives 18.3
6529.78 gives 18.25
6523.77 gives 21.13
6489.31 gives 19.17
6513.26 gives 19.36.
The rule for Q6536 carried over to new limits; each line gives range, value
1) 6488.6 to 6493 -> 18.4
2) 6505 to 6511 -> 18.06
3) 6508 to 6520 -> 16.77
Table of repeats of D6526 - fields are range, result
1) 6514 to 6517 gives 18.92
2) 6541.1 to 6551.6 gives 22.08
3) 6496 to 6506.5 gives 20.96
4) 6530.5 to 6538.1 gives 20.15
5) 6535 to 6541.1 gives 18.99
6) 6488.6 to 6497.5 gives 21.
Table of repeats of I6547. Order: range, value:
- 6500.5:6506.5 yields 15.15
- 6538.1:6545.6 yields 16.81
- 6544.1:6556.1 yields 16.58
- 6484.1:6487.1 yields 18.98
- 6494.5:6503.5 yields 14.08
